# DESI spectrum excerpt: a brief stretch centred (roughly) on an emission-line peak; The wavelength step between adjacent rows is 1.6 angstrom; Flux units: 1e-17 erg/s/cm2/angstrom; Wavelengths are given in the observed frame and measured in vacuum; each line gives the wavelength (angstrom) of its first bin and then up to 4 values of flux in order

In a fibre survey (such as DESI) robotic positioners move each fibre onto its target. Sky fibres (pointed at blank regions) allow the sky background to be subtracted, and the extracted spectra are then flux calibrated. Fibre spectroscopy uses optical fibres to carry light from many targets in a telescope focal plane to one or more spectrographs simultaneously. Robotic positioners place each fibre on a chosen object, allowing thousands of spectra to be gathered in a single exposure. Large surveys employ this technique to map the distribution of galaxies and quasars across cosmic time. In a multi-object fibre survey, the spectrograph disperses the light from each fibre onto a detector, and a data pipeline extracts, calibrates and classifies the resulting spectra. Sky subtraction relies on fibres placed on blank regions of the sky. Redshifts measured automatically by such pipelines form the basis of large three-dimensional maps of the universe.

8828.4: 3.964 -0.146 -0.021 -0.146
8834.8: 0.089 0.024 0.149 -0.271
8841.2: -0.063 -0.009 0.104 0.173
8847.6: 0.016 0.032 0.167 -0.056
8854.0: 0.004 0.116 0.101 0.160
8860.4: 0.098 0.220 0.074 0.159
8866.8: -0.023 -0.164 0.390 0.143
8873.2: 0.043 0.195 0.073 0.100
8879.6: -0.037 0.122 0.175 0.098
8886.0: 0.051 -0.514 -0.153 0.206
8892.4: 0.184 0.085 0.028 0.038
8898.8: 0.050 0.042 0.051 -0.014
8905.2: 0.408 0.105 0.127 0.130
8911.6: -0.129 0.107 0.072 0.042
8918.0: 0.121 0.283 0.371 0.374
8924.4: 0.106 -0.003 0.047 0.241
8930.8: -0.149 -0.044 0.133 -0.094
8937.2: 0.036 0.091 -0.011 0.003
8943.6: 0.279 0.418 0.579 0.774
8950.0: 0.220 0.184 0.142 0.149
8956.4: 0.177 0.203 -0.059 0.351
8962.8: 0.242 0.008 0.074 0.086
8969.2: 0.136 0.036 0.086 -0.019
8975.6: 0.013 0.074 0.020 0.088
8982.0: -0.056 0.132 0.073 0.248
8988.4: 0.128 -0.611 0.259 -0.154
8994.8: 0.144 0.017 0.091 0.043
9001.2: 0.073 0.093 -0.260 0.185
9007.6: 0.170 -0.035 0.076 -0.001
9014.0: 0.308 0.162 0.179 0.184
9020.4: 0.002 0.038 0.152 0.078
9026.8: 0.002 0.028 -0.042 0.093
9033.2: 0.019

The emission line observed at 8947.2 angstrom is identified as H-beta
